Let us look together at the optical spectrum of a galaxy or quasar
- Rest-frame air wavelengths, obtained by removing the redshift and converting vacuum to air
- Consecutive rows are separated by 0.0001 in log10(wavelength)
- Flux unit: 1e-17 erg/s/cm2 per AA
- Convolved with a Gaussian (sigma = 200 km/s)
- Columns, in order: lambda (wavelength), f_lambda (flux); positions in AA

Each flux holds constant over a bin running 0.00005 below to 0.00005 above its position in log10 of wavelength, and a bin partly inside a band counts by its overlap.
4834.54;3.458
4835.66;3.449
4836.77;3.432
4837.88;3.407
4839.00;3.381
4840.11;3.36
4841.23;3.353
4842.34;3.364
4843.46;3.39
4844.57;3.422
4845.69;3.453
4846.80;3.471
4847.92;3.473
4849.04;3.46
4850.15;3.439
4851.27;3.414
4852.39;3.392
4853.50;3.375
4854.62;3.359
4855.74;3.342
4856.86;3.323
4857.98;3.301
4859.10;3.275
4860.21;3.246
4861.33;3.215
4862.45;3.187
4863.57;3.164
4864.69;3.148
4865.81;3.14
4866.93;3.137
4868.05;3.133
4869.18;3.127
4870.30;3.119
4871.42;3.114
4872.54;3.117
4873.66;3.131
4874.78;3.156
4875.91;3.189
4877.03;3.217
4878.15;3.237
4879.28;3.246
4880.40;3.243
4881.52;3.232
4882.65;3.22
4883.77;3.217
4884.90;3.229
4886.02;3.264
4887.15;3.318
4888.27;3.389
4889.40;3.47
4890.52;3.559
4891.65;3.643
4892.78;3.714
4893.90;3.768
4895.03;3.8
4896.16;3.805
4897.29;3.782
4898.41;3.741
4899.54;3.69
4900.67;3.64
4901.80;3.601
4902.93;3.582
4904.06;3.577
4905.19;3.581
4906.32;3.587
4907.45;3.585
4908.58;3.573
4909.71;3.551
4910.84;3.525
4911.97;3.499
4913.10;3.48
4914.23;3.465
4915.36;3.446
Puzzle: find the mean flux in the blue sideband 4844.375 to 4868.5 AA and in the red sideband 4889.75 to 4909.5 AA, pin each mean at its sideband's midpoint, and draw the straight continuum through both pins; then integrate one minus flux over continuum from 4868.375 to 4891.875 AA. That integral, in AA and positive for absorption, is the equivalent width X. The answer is 1.67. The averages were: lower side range 3.31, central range 3.25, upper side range 3.66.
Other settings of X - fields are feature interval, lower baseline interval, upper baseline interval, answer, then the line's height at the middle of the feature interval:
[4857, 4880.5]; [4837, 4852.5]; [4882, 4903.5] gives 2.0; 3.48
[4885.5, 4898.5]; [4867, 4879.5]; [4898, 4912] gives -0.7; 3.42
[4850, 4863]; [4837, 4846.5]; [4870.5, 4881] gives -0.1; 3.3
